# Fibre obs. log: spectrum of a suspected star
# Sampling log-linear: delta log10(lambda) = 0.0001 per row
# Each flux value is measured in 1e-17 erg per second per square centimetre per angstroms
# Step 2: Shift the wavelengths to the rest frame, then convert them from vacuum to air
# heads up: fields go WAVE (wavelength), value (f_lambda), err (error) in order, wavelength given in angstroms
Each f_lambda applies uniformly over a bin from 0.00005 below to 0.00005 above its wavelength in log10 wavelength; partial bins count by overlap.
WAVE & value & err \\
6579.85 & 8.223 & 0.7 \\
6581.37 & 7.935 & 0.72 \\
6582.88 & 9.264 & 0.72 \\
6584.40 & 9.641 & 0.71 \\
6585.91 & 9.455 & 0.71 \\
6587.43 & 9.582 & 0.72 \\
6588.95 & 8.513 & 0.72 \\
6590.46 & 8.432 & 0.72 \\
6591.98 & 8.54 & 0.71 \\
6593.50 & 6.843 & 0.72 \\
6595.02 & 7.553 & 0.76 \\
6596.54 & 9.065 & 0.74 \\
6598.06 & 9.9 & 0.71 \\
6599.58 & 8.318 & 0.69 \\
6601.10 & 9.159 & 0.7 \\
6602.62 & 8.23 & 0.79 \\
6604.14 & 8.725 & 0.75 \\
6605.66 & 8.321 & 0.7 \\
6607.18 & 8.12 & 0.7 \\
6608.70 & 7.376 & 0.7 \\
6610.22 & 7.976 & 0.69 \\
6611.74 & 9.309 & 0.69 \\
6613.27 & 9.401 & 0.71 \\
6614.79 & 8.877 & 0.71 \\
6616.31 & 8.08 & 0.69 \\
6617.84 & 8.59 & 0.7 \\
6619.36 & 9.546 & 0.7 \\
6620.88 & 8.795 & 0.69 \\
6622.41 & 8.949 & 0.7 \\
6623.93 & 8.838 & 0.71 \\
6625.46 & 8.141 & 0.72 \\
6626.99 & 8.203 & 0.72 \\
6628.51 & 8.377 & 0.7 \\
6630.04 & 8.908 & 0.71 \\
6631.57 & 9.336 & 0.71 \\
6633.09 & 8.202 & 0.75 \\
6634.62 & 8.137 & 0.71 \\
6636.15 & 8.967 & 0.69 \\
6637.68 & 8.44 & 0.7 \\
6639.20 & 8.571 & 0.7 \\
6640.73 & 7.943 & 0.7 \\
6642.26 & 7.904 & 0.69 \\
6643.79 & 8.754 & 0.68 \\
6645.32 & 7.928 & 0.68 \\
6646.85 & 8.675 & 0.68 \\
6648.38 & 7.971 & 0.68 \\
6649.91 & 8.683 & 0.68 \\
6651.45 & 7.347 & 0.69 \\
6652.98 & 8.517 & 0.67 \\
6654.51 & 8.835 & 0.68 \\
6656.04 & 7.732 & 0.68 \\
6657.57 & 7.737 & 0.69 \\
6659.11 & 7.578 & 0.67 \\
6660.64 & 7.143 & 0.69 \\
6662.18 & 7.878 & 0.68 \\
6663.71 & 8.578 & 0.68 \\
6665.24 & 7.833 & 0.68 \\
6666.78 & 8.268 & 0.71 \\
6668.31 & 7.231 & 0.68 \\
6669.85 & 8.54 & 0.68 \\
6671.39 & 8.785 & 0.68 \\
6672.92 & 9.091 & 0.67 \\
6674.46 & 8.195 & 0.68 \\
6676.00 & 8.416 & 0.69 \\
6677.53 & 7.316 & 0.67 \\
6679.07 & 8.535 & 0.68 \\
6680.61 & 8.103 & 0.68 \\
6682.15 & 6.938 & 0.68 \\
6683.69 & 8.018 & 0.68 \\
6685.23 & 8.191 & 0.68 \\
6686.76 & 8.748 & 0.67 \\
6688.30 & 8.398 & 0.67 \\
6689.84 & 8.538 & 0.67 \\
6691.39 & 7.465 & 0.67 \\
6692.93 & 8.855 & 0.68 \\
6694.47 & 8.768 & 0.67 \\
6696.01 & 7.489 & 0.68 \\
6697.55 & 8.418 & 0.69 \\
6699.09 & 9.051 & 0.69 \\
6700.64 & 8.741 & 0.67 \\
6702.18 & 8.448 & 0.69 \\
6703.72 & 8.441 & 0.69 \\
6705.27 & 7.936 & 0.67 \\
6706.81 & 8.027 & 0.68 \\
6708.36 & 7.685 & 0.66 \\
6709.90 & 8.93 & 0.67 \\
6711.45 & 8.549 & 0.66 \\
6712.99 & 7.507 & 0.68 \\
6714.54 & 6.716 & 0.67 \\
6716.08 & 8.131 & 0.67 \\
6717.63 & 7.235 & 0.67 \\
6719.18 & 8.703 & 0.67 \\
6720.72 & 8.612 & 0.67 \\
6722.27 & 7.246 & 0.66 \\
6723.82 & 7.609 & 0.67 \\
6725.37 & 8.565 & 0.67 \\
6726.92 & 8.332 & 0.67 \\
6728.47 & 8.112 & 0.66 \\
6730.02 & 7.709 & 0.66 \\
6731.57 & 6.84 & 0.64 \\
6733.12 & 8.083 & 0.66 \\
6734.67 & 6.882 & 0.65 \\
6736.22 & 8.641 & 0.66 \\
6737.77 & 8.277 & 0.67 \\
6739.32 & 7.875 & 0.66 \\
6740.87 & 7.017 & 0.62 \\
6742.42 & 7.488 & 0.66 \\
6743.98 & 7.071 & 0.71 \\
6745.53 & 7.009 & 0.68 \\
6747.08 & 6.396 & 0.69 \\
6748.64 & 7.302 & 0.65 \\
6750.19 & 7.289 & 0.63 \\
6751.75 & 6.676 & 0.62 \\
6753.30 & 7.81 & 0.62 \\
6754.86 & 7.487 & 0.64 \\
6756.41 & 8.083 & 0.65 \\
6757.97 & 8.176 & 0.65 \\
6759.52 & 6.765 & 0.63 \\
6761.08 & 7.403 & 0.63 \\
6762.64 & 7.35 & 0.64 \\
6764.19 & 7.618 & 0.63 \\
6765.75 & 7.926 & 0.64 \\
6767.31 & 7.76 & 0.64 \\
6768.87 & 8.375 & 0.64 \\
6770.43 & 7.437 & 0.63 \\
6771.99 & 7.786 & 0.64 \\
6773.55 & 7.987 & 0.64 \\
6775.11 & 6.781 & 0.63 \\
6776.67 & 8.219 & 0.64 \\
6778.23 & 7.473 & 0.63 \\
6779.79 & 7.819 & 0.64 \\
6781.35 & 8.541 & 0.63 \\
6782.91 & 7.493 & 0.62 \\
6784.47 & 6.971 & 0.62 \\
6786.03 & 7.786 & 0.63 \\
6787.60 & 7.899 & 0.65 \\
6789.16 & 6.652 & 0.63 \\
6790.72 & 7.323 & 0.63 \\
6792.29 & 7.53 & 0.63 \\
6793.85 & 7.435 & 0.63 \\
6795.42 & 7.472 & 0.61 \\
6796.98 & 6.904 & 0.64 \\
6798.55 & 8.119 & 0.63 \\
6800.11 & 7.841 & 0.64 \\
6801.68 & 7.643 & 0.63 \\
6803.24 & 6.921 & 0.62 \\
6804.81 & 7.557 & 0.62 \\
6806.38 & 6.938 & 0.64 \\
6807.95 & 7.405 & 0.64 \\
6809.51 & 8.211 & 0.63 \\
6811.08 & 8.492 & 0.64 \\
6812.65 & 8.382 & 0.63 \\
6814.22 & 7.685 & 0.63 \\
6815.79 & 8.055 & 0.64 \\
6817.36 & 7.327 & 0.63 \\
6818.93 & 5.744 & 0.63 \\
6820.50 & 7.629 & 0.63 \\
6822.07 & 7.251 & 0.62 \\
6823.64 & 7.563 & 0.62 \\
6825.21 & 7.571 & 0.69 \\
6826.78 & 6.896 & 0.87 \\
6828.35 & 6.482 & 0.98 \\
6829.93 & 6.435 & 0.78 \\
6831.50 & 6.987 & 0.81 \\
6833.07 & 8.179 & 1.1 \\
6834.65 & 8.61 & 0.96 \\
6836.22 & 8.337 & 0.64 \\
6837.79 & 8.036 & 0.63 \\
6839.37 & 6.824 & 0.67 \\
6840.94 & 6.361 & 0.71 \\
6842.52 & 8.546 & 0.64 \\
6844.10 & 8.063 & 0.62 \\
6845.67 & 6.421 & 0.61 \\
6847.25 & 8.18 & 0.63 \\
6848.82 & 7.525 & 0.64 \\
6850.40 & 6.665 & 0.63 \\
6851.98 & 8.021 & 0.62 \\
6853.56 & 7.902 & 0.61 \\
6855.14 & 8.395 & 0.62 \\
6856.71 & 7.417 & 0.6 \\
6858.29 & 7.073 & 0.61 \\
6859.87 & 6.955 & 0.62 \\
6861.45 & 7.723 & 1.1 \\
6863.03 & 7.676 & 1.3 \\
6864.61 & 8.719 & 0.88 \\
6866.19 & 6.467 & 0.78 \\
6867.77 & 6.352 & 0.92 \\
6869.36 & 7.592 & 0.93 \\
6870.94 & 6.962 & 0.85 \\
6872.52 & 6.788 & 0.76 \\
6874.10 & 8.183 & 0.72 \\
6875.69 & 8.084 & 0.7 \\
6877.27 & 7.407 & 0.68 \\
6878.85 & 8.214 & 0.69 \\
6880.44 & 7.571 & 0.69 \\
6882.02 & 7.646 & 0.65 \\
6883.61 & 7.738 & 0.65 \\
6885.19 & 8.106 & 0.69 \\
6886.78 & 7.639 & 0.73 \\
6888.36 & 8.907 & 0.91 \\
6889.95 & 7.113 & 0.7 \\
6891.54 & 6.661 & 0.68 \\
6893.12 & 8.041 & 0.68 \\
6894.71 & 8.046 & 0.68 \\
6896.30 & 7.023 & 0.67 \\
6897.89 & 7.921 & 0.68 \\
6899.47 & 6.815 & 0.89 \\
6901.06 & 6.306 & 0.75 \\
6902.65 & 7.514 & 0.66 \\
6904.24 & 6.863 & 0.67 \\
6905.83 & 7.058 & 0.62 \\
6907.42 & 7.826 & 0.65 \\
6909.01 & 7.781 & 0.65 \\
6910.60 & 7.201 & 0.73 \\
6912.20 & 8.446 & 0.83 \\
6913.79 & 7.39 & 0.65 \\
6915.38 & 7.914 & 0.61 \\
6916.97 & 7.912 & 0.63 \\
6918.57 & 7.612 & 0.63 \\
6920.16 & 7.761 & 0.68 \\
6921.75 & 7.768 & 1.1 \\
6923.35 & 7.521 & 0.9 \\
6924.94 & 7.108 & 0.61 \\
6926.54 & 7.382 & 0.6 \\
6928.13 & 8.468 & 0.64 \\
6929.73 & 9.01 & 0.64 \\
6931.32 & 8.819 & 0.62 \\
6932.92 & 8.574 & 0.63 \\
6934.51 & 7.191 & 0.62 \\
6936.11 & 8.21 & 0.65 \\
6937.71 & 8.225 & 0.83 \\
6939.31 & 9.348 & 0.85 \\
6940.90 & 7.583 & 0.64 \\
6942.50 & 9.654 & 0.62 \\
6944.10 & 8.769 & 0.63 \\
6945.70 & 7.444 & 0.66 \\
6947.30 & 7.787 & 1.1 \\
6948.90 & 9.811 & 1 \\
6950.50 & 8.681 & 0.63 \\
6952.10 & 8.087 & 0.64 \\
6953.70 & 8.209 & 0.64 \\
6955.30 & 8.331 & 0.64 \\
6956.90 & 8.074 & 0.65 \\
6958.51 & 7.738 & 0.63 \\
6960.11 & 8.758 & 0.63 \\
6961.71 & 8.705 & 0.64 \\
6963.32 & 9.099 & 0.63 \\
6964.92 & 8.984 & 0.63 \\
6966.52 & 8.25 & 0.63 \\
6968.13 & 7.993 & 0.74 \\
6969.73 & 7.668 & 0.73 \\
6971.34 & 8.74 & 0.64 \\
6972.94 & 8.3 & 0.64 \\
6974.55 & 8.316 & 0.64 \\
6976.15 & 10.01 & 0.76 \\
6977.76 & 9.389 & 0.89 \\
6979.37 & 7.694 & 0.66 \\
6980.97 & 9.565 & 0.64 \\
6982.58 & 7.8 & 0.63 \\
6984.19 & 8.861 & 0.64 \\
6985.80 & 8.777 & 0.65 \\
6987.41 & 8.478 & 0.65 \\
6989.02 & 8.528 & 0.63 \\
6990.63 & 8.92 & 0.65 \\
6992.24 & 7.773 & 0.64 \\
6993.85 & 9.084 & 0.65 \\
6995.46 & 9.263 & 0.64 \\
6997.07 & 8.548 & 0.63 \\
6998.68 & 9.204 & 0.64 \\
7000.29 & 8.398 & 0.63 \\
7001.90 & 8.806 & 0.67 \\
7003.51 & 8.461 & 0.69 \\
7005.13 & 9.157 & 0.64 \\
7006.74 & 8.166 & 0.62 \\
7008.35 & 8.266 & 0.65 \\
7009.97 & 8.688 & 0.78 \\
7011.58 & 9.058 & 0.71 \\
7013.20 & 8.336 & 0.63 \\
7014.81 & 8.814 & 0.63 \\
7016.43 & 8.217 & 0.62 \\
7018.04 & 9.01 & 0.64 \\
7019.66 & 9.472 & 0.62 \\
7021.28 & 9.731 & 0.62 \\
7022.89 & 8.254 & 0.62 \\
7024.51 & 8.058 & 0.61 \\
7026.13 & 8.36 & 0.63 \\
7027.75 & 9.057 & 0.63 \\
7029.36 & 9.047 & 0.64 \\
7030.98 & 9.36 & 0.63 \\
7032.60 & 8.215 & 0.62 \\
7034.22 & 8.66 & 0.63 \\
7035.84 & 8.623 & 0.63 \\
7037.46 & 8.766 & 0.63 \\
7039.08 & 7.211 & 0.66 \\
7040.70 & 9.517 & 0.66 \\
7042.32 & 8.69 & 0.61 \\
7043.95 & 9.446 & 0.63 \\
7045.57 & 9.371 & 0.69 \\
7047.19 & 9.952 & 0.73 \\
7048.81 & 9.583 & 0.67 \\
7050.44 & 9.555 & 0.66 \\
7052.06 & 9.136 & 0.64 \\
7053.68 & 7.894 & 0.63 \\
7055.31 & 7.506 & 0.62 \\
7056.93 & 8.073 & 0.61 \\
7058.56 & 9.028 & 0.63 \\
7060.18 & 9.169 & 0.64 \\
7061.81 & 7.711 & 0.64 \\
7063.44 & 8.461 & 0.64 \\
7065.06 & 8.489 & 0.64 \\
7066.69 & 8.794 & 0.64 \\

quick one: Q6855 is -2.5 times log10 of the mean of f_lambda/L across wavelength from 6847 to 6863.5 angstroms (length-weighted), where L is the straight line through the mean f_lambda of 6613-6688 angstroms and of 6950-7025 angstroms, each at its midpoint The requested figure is 0.125 mag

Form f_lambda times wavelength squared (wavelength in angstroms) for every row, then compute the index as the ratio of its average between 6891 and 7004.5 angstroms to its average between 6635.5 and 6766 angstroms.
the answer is 1.11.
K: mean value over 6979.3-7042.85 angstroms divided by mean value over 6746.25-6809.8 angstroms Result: 1.15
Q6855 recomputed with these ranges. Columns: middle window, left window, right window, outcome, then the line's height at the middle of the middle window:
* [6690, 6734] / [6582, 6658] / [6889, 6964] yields 0.037 mag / 8.36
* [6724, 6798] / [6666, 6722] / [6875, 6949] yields 0.070 mag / 8.08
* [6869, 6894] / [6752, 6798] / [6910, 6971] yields 0.044 mag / 7.98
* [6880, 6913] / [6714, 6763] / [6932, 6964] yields 0.093 mag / 8.21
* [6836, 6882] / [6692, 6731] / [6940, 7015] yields 0.117 mag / 8.38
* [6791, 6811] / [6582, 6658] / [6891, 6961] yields 0.090 mag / 8.18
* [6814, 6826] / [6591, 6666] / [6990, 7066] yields 0.166 mag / 8.55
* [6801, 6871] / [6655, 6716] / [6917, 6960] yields 0.097 mag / 8.17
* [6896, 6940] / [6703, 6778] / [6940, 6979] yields 0.082 mag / 8.36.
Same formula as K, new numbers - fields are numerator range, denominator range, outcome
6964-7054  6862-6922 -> 1.16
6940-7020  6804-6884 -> 1.14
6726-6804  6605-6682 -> 0.91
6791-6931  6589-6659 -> 0.89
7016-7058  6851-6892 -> 1.16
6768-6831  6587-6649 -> 0.88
